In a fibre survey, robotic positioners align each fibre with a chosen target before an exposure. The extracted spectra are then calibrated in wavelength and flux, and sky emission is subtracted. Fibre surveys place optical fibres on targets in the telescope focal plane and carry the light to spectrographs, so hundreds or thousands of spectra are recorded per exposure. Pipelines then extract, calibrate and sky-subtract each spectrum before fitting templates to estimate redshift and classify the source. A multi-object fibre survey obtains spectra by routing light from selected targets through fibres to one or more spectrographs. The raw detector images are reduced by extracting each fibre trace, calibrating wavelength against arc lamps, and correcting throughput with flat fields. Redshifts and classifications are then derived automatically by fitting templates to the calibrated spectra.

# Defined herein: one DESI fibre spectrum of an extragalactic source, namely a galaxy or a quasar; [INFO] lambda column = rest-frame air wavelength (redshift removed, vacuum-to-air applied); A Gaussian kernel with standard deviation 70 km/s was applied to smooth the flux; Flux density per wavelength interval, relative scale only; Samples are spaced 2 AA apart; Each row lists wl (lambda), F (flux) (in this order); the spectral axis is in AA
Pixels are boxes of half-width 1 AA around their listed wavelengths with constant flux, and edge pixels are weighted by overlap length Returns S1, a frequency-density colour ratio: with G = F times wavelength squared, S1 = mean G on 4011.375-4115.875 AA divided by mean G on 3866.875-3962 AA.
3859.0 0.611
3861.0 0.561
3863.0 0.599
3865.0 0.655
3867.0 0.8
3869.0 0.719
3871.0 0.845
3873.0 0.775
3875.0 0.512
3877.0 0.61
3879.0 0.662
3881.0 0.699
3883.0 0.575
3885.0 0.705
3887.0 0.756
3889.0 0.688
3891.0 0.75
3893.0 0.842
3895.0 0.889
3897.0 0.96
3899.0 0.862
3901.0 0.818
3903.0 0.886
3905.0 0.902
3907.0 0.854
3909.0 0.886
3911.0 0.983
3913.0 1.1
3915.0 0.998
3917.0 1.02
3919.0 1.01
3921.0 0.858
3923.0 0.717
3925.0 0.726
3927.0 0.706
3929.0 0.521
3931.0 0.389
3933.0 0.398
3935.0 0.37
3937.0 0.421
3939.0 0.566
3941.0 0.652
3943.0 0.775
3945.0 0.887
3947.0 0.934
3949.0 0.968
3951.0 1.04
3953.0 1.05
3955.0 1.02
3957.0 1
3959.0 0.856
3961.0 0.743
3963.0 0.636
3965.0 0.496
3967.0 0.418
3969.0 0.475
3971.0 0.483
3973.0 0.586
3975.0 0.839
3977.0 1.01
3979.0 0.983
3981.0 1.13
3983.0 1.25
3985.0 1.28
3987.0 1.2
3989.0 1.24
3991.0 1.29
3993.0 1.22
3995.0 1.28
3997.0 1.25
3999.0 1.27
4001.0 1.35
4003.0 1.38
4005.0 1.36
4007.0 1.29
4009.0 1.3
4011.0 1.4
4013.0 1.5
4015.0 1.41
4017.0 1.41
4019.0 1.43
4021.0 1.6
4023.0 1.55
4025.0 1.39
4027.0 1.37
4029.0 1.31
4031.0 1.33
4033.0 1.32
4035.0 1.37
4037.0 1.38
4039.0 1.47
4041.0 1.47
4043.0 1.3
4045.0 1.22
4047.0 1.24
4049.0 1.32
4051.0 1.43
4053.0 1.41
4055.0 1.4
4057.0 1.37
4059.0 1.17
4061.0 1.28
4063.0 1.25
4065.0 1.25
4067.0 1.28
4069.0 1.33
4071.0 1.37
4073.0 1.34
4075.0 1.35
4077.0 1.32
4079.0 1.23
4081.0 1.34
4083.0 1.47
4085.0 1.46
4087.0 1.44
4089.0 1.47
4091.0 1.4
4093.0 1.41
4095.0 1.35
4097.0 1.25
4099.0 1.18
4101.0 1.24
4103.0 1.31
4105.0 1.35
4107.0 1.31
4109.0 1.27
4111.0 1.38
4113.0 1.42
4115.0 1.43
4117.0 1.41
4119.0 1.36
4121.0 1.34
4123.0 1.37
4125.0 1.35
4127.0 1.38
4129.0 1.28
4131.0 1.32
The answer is 1.9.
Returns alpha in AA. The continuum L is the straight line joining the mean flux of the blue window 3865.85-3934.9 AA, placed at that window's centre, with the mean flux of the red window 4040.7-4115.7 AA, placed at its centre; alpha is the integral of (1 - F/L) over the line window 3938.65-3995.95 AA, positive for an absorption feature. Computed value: 4.51 AA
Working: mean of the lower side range 0.772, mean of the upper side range 1.34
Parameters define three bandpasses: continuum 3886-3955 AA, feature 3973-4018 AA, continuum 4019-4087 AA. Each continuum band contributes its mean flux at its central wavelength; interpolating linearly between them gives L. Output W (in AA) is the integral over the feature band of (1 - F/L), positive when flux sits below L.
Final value -4.9 AA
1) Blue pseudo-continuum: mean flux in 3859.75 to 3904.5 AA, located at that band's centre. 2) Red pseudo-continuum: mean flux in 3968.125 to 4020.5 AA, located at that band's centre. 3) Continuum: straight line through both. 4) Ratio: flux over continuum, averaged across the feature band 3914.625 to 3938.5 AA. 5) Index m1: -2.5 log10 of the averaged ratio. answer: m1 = 0.33 mag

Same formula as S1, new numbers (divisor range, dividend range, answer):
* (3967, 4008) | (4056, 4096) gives 1.29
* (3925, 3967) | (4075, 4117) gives 2.04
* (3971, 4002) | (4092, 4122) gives 1.26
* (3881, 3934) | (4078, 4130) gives 1.87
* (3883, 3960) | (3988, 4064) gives 1.77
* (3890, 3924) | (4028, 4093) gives 1.61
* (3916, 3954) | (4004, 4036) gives 1.98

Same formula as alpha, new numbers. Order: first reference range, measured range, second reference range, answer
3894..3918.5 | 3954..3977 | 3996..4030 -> 9.3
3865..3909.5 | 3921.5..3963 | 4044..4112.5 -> 8.8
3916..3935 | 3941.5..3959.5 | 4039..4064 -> -2.8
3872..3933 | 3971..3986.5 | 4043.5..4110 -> 0.6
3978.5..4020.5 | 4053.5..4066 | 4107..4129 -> 0.4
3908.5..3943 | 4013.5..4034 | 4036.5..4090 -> -4.4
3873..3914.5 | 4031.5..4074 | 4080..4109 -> -3.3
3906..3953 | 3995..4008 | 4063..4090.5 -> -3.1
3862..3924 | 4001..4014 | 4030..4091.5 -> -2.2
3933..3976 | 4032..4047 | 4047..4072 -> -1.9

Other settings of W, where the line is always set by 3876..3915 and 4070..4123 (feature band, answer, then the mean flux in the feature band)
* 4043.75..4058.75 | -1.2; 1.33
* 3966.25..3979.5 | 4.5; 0.679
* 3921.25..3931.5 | 2.9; 0.641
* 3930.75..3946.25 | 6.0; 0.571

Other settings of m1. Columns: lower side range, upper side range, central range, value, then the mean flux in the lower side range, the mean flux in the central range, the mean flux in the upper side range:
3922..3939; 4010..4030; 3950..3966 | -0.075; 0.533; 0.855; 1.44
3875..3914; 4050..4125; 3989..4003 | -0.177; 0.804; 1.28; 1.34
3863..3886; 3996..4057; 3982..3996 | -0.042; 0.683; 1.25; 1.37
